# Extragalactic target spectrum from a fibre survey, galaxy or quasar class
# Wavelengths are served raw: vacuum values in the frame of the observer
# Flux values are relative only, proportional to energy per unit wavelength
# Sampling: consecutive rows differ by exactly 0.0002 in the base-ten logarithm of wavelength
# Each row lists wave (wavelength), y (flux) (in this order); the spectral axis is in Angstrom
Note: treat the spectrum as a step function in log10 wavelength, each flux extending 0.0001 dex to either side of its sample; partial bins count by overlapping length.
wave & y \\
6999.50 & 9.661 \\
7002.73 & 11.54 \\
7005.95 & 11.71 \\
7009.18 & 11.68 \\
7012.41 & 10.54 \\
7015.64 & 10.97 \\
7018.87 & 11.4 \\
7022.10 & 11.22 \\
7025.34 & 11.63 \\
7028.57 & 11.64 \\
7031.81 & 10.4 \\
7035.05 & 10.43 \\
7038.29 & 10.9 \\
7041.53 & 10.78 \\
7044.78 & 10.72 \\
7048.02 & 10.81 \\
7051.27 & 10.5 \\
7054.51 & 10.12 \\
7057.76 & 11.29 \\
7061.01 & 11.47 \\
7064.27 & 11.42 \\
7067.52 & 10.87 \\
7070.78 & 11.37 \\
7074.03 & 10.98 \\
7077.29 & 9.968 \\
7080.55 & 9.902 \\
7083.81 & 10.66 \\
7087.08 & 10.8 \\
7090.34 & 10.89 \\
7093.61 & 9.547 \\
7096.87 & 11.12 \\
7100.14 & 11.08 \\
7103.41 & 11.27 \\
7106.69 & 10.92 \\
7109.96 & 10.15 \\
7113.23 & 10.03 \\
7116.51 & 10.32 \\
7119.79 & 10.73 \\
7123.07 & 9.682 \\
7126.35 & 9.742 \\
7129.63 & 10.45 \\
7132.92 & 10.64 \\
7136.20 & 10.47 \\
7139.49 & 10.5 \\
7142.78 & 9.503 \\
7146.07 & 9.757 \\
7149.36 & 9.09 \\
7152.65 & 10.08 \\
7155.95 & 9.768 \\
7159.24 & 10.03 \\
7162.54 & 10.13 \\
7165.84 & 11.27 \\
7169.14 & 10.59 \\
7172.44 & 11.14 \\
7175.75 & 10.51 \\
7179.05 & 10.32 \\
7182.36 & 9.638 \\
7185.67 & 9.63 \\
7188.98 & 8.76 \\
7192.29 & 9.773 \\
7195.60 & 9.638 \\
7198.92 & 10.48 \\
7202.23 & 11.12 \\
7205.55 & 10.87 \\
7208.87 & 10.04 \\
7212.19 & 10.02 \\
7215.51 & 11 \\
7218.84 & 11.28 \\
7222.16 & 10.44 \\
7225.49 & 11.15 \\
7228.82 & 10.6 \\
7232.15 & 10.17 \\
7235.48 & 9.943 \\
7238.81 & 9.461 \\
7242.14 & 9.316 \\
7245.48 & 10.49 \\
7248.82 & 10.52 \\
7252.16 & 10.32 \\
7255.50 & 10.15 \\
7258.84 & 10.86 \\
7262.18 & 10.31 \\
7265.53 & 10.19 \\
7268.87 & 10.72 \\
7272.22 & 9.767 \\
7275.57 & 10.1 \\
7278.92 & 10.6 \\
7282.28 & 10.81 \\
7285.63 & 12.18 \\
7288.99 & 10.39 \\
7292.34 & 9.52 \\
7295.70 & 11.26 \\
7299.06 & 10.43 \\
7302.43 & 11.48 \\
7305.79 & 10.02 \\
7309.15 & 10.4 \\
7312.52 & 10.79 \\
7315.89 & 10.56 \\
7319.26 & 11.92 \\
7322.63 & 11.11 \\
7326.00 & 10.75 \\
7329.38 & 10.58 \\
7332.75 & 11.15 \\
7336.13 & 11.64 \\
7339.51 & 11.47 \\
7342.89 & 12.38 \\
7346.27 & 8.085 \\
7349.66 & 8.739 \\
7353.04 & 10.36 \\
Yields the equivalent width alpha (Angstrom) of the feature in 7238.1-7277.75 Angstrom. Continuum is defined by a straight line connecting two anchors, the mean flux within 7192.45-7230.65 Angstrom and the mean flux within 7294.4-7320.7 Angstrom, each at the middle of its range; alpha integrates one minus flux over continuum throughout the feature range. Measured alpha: 1.8 Angstrom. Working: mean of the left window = 10.6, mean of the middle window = 10.2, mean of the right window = 10.8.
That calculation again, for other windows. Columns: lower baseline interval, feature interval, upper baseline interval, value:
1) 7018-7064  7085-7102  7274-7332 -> 0.3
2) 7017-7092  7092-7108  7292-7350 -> 0.1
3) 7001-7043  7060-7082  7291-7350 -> 0.5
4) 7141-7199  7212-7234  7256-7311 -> -1.0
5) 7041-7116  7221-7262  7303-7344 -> 2.5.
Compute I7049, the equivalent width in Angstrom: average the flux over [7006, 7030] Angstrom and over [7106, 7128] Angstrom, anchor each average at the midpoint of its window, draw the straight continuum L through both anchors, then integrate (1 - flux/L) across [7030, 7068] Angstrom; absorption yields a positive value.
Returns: 0.53 Angstrom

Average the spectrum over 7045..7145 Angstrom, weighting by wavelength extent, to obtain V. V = 10.6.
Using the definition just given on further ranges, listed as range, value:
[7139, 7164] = 9.83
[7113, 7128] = 10.1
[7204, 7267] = 10.4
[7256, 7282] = 10.4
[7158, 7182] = 10.5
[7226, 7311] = 10.4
